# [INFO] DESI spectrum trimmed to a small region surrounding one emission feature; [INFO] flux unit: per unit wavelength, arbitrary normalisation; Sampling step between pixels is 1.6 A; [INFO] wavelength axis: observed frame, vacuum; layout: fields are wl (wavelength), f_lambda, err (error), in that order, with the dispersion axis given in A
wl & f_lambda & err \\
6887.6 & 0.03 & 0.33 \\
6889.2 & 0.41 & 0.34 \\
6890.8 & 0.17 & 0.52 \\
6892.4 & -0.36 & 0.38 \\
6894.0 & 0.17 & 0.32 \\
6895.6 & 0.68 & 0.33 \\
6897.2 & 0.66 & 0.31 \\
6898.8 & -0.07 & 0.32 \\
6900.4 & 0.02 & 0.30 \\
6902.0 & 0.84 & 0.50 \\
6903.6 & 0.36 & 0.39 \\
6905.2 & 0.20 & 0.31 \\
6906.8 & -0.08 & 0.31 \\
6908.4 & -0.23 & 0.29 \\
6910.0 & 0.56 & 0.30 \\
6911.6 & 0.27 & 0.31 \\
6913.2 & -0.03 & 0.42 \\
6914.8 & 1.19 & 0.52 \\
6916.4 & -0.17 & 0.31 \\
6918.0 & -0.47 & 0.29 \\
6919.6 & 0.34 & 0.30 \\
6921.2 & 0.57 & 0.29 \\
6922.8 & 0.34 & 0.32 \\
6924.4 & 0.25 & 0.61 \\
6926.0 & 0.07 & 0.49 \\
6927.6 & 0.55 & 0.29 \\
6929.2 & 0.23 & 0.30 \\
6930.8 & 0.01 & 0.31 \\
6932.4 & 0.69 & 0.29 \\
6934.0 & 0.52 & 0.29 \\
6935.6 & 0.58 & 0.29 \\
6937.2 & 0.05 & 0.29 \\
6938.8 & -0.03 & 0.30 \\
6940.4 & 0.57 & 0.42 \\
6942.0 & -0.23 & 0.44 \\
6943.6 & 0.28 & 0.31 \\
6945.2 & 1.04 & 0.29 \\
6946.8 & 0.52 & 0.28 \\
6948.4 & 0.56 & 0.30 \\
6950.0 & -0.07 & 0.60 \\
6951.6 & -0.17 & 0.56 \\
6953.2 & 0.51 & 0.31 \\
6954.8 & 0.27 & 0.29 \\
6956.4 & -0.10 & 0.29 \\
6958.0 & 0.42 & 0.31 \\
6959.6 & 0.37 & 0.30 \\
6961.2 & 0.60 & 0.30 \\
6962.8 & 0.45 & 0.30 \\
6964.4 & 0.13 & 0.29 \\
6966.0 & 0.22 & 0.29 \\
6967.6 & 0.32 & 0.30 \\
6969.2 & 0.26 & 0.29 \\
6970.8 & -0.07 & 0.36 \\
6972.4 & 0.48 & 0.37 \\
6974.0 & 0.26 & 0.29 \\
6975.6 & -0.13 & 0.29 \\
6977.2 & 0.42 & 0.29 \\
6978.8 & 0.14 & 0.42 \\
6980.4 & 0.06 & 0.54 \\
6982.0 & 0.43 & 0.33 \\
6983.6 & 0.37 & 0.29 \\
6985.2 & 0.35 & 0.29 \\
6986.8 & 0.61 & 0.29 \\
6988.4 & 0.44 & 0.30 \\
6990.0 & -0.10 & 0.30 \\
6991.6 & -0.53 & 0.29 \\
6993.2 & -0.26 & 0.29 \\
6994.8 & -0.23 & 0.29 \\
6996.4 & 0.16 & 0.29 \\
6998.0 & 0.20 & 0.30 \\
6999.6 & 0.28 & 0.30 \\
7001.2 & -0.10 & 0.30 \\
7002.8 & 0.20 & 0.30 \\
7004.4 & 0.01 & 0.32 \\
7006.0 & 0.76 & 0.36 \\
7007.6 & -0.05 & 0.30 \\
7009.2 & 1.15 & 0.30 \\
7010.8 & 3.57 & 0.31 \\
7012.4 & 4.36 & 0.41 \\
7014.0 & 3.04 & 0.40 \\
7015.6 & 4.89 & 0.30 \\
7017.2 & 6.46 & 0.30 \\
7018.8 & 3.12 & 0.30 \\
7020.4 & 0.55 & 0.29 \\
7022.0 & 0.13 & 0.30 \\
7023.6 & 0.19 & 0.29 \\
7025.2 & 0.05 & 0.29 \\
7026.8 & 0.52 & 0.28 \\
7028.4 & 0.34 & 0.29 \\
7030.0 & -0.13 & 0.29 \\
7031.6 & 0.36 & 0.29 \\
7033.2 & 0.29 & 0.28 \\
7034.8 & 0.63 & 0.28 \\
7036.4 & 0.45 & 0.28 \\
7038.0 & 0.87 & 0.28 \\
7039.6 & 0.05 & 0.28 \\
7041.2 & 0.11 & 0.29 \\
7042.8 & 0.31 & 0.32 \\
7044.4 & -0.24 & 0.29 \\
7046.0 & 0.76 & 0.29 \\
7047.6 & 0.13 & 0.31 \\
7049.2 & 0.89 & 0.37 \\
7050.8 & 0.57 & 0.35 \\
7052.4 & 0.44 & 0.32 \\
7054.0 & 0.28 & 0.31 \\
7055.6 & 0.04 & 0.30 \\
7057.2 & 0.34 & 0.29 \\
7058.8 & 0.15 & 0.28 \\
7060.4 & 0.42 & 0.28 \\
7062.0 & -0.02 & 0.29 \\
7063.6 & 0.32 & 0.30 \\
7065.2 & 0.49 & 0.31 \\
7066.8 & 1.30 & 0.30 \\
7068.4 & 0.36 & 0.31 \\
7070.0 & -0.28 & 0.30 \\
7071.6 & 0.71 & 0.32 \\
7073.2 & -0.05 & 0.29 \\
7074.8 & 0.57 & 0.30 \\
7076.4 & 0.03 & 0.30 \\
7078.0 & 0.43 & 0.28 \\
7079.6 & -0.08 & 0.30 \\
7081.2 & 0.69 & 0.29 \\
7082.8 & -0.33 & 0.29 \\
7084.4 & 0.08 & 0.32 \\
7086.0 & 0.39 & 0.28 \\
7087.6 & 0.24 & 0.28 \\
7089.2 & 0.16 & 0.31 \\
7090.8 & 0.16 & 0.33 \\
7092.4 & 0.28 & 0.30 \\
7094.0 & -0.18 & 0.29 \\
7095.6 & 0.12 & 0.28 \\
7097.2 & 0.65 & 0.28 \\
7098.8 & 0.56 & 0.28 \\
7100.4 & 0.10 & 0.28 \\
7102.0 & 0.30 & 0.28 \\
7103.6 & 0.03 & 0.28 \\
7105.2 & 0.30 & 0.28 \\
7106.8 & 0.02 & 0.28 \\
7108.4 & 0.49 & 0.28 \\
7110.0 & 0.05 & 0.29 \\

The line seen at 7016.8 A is [O II]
